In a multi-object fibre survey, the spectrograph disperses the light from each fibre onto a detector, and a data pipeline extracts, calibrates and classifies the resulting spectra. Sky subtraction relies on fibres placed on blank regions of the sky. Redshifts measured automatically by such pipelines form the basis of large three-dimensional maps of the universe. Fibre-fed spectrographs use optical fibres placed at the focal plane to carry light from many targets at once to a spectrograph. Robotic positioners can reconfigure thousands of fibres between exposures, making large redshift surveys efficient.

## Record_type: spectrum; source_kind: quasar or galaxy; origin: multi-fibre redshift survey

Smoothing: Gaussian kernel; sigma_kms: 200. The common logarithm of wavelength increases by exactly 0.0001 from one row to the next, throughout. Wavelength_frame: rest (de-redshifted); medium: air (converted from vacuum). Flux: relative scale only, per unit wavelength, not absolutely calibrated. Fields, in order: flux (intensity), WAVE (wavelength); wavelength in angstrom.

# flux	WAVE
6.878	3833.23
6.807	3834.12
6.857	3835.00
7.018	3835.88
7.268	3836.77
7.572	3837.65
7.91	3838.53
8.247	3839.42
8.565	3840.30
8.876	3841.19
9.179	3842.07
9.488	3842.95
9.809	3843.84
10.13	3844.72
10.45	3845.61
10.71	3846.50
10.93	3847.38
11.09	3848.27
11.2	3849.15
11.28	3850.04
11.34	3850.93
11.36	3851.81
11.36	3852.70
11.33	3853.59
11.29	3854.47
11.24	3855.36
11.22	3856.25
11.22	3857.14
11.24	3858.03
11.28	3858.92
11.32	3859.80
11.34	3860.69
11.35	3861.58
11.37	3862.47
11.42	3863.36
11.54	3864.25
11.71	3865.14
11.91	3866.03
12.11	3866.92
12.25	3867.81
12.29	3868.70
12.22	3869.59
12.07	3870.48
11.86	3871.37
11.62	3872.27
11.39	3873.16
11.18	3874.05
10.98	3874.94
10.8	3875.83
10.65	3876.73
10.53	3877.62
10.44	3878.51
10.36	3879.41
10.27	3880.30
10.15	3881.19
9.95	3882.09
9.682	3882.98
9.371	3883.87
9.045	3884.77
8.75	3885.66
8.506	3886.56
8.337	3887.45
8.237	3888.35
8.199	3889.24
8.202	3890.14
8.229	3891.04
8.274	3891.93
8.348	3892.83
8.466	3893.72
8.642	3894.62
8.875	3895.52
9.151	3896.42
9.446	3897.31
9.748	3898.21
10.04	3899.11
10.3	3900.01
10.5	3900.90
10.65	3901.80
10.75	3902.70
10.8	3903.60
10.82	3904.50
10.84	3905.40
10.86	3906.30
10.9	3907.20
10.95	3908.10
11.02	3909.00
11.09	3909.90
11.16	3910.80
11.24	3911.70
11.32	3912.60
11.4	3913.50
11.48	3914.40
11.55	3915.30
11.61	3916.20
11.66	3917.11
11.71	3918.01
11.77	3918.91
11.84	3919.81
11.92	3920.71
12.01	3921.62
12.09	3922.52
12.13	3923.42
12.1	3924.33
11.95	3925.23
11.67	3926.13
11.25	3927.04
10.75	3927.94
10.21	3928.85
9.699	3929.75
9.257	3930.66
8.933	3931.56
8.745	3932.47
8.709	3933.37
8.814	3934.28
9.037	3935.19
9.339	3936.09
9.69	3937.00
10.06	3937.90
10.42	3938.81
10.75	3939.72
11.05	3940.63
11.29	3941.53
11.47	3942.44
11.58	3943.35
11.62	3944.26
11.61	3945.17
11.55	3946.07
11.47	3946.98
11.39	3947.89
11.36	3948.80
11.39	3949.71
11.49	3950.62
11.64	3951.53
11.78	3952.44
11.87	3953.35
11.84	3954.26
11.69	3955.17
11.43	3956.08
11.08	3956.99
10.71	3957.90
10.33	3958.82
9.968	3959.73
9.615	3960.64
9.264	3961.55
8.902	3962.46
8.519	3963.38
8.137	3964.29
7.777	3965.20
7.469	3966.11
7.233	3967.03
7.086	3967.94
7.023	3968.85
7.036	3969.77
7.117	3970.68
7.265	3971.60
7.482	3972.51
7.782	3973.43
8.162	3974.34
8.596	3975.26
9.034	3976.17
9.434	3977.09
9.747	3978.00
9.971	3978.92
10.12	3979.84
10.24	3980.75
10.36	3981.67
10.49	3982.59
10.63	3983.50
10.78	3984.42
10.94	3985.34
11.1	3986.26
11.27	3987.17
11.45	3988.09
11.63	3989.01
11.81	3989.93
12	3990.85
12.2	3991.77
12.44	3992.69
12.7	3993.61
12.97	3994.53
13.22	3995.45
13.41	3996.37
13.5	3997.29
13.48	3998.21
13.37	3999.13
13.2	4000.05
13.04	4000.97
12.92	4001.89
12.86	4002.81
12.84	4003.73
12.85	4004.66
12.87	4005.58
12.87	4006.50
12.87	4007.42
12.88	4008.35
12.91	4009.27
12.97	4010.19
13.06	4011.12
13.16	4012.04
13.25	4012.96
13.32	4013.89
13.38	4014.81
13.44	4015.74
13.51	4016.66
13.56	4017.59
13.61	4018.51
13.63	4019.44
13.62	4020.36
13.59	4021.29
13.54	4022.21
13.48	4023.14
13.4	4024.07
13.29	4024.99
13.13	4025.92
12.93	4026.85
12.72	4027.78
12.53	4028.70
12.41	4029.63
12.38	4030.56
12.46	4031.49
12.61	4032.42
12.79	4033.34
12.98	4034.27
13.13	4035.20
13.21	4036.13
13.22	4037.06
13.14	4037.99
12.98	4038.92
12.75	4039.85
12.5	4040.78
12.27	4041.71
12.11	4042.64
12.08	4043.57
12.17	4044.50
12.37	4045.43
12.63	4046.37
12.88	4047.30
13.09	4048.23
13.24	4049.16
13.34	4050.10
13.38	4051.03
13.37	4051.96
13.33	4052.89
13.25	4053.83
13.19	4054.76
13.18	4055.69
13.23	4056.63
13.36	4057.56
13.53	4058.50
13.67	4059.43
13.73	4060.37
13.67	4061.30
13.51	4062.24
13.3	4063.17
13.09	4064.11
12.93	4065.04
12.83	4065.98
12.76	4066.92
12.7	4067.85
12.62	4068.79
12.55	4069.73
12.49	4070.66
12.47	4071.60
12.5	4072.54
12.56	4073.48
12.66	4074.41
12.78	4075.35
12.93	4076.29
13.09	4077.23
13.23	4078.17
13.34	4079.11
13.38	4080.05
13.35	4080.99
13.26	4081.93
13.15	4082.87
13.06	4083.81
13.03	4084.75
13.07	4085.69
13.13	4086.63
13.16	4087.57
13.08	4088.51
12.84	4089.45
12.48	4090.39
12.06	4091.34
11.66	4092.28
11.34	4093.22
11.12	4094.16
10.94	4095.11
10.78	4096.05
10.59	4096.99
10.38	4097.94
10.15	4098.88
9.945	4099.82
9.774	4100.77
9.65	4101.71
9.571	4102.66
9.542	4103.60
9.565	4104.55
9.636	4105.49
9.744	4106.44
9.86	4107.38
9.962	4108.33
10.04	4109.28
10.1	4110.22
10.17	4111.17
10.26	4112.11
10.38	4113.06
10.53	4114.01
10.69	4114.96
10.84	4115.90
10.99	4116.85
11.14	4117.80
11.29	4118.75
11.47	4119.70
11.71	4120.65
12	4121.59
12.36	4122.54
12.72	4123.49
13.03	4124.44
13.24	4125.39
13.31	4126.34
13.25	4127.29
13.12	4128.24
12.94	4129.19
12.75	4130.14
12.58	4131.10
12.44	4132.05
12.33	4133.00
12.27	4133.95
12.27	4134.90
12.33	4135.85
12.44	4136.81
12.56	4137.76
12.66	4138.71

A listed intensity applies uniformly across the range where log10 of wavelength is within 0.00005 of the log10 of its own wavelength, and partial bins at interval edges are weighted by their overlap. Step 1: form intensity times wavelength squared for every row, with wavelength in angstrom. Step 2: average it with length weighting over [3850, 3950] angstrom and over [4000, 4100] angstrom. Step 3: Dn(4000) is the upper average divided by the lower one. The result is 1.30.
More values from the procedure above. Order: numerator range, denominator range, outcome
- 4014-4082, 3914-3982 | 1.35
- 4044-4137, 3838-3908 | 1.31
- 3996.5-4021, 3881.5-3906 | 1.50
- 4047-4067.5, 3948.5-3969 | 1.40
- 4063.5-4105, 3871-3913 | 1.33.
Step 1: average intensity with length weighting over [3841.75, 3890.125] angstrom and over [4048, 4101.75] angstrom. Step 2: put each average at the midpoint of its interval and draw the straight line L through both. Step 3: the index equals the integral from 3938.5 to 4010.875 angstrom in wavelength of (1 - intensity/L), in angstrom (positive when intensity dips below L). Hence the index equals 5.2 angstrom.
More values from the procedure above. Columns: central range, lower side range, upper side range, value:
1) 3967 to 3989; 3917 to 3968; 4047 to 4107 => 3.5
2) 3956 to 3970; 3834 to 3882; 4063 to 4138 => 2.9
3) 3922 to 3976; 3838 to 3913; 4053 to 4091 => 6.6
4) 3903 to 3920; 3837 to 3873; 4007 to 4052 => 0.4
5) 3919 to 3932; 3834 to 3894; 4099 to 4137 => -0.9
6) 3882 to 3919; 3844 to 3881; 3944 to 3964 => 3.6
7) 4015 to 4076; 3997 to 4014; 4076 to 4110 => -3.2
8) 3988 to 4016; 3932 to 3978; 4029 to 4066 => -3.6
